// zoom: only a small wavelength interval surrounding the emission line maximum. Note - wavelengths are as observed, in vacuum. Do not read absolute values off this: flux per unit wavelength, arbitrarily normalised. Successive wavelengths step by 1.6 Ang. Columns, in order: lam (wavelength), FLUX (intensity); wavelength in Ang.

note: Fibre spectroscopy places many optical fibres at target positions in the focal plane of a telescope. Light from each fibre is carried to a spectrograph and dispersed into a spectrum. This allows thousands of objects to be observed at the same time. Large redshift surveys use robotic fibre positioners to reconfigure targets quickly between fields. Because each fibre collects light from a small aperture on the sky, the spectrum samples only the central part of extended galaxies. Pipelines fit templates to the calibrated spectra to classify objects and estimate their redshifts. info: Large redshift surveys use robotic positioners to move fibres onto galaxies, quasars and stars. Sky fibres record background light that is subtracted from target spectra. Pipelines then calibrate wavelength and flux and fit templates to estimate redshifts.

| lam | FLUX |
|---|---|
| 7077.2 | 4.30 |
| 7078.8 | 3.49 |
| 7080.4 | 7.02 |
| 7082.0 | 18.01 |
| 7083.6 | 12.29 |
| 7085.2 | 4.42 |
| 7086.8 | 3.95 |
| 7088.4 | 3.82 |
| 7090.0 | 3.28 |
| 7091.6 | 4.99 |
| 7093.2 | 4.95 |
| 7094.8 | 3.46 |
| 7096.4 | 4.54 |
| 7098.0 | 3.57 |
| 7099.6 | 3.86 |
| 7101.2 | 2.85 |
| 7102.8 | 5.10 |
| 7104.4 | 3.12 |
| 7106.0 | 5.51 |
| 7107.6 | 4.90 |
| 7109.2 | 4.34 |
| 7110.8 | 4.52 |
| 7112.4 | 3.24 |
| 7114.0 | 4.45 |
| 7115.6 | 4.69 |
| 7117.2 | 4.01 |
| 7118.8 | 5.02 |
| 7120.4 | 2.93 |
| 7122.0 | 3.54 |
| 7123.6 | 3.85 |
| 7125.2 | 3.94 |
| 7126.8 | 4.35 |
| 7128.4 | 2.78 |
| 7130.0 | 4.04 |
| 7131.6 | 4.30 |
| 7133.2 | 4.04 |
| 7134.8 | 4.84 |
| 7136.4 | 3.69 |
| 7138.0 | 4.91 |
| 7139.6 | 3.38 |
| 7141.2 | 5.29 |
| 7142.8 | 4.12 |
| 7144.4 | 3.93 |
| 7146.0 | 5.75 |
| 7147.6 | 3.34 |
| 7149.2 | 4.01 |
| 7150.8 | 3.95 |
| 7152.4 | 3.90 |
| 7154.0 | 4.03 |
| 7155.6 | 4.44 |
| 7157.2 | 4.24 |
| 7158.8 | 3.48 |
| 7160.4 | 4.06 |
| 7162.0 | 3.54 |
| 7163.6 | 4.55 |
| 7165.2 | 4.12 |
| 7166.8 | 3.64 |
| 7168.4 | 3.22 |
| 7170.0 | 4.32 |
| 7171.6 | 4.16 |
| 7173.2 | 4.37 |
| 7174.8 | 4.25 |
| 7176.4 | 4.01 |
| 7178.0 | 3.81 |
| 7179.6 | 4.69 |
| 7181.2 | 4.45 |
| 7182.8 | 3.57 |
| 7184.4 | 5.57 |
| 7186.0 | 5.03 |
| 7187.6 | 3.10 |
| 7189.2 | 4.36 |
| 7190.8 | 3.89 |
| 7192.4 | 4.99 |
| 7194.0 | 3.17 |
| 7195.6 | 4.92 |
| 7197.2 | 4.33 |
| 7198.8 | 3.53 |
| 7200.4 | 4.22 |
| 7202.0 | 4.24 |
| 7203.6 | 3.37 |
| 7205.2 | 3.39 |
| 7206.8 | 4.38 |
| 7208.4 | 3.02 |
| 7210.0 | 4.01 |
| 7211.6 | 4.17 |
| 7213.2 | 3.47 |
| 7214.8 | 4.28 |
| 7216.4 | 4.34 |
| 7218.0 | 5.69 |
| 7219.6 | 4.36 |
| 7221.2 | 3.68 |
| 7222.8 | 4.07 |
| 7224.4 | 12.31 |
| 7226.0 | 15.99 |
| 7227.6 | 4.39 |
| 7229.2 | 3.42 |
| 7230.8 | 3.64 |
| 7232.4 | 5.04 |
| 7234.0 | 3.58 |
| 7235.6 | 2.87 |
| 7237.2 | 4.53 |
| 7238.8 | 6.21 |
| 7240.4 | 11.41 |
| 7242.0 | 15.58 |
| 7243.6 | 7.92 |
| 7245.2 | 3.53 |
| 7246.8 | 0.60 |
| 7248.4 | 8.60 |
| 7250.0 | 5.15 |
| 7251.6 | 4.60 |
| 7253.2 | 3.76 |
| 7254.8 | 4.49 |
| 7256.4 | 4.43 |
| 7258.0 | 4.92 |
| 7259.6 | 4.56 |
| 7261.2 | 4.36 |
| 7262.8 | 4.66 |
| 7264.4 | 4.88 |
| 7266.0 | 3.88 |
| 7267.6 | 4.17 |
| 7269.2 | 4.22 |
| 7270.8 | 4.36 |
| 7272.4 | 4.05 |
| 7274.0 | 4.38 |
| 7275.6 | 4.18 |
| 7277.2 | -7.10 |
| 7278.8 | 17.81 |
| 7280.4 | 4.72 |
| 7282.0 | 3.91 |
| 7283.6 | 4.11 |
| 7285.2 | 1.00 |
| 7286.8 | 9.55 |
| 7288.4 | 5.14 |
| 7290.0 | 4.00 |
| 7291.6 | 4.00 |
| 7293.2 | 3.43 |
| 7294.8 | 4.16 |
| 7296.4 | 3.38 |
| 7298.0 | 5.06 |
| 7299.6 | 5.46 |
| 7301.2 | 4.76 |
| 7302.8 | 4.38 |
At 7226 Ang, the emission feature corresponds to [S II]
